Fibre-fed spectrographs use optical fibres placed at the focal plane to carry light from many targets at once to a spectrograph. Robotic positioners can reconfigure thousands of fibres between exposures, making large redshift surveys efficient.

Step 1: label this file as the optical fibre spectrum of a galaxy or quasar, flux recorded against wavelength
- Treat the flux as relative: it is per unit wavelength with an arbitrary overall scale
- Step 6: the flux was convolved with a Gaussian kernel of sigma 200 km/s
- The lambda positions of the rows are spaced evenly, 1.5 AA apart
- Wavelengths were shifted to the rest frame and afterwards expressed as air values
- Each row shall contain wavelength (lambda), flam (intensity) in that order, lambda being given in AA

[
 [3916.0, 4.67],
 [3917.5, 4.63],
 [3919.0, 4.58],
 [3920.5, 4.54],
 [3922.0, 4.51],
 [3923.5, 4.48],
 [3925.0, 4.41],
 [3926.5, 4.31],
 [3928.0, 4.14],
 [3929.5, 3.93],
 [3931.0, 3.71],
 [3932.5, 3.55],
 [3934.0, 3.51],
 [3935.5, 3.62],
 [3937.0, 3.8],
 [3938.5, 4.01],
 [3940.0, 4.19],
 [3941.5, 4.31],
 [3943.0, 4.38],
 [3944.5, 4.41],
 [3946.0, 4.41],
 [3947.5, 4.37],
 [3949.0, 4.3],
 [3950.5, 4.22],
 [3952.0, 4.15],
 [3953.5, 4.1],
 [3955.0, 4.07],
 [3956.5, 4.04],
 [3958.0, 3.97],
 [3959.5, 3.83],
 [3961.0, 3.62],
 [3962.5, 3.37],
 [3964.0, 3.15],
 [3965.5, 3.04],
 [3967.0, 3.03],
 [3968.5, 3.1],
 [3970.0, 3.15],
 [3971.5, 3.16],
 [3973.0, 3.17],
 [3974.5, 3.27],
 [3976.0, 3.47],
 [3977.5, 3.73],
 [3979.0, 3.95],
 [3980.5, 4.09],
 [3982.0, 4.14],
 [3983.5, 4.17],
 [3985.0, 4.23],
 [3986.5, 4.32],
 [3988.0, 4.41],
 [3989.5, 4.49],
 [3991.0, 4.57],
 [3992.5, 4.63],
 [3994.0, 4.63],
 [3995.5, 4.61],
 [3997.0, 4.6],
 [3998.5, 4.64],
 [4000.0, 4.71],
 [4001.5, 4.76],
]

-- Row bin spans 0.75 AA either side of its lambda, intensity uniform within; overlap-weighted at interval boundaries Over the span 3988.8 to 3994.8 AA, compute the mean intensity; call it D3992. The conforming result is 4.58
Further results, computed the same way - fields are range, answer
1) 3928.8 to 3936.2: 3.66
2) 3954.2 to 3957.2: 4.06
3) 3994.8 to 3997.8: 4.61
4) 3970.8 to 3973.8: 3.17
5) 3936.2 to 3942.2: 4.07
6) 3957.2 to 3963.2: 3.7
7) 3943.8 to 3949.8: 4.37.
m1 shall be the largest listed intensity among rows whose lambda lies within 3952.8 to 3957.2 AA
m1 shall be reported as 4.1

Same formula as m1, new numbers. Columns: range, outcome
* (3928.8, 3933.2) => 3.93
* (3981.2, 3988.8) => 4.41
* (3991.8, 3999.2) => 4.64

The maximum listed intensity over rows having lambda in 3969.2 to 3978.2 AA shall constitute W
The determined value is 3.73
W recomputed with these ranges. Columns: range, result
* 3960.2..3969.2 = 3.62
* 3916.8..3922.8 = 4.63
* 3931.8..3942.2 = 4.31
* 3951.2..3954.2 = 4.15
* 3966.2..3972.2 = 3.16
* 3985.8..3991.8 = 4.57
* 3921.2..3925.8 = 4.51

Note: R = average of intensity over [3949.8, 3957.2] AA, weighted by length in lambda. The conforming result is 4.12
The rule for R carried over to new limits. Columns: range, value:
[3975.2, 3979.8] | 3.72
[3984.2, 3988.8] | 4.32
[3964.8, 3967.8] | 3.04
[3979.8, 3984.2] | 4.13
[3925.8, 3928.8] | 4.22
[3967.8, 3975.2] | 3.17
